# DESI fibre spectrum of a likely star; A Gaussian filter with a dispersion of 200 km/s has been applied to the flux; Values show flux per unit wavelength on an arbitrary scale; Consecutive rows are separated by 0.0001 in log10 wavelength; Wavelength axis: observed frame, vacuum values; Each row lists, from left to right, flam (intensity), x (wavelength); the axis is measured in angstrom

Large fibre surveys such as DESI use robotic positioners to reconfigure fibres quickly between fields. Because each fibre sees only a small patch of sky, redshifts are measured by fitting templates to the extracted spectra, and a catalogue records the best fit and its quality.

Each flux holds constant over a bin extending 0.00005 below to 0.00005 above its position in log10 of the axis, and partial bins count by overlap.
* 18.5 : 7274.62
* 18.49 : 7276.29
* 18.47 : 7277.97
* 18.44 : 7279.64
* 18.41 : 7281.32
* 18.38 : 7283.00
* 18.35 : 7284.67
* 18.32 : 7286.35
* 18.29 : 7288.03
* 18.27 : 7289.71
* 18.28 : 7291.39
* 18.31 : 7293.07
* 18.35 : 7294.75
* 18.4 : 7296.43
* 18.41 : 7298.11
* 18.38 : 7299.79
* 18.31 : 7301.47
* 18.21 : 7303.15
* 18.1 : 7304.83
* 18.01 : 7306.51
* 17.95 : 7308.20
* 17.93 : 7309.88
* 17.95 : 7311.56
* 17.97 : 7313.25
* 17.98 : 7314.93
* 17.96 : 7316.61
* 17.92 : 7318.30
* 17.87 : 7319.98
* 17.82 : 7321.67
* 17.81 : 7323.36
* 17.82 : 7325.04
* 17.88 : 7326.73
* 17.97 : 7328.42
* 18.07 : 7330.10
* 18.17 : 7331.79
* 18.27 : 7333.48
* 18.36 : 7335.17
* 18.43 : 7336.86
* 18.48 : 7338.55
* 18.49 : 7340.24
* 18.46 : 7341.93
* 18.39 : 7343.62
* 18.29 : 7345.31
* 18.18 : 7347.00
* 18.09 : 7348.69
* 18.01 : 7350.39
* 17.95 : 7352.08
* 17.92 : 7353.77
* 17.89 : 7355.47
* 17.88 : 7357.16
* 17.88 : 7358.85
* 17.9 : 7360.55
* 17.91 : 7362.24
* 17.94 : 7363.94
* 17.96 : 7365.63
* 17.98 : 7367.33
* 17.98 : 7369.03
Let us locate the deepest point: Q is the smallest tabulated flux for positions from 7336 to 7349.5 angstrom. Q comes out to 18.09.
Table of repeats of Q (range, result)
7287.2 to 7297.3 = 18.27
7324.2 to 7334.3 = 17.82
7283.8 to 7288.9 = 18.29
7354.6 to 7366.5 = 17.88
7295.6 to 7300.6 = 18.38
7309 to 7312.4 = 17.93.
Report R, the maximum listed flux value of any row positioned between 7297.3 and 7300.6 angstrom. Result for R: 18.41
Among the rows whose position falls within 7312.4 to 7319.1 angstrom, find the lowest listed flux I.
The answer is 17.92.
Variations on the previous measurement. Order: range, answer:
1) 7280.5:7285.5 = 18.35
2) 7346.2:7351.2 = 18.01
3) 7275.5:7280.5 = 18.44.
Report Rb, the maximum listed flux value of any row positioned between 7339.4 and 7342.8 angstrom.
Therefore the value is 18.49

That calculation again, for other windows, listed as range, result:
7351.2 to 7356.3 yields 17.95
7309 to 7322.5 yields 17.98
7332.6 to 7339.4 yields 18.48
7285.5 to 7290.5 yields 18.32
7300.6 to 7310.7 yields 18.31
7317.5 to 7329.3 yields 17.97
